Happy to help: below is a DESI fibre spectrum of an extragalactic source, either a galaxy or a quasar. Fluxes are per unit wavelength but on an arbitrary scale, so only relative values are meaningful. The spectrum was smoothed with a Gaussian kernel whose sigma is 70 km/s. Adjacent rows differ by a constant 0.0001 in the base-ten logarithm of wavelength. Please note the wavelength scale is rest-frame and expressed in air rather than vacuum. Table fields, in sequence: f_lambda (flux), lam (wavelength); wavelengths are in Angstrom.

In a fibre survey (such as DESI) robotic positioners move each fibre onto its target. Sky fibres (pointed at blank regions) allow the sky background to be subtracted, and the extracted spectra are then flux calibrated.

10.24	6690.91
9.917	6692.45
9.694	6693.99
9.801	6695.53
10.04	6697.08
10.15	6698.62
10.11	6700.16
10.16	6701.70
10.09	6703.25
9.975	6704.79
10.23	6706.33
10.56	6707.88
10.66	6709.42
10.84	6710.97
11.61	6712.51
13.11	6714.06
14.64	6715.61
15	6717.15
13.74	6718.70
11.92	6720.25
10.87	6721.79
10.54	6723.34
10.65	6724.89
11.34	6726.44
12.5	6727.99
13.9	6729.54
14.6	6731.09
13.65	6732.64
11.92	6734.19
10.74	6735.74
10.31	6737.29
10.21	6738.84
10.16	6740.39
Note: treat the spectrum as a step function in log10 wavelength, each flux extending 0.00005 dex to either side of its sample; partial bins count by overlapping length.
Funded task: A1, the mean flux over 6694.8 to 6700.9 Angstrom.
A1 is 10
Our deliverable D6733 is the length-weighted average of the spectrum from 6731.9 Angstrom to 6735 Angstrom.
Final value 12.8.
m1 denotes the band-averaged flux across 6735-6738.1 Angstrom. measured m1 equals 10.5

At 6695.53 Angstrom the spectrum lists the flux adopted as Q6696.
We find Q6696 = 9.801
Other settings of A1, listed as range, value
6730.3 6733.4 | 14.1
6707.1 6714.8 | 11.3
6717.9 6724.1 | 11.8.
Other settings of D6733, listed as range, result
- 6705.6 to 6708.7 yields 10.4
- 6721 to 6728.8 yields 11.2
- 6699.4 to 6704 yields 10.1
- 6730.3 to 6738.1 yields 12.2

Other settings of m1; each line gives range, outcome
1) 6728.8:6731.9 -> 14.2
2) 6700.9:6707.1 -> 10.1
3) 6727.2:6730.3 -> 13.2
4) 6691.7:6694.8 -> 9.81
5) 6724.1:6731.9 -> 12.6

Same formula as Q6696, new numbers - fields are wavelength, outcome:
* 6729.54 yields 13.9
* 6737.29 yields 10.31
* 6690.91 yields 10.24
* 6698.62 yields 10.15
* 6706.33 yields 10.23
